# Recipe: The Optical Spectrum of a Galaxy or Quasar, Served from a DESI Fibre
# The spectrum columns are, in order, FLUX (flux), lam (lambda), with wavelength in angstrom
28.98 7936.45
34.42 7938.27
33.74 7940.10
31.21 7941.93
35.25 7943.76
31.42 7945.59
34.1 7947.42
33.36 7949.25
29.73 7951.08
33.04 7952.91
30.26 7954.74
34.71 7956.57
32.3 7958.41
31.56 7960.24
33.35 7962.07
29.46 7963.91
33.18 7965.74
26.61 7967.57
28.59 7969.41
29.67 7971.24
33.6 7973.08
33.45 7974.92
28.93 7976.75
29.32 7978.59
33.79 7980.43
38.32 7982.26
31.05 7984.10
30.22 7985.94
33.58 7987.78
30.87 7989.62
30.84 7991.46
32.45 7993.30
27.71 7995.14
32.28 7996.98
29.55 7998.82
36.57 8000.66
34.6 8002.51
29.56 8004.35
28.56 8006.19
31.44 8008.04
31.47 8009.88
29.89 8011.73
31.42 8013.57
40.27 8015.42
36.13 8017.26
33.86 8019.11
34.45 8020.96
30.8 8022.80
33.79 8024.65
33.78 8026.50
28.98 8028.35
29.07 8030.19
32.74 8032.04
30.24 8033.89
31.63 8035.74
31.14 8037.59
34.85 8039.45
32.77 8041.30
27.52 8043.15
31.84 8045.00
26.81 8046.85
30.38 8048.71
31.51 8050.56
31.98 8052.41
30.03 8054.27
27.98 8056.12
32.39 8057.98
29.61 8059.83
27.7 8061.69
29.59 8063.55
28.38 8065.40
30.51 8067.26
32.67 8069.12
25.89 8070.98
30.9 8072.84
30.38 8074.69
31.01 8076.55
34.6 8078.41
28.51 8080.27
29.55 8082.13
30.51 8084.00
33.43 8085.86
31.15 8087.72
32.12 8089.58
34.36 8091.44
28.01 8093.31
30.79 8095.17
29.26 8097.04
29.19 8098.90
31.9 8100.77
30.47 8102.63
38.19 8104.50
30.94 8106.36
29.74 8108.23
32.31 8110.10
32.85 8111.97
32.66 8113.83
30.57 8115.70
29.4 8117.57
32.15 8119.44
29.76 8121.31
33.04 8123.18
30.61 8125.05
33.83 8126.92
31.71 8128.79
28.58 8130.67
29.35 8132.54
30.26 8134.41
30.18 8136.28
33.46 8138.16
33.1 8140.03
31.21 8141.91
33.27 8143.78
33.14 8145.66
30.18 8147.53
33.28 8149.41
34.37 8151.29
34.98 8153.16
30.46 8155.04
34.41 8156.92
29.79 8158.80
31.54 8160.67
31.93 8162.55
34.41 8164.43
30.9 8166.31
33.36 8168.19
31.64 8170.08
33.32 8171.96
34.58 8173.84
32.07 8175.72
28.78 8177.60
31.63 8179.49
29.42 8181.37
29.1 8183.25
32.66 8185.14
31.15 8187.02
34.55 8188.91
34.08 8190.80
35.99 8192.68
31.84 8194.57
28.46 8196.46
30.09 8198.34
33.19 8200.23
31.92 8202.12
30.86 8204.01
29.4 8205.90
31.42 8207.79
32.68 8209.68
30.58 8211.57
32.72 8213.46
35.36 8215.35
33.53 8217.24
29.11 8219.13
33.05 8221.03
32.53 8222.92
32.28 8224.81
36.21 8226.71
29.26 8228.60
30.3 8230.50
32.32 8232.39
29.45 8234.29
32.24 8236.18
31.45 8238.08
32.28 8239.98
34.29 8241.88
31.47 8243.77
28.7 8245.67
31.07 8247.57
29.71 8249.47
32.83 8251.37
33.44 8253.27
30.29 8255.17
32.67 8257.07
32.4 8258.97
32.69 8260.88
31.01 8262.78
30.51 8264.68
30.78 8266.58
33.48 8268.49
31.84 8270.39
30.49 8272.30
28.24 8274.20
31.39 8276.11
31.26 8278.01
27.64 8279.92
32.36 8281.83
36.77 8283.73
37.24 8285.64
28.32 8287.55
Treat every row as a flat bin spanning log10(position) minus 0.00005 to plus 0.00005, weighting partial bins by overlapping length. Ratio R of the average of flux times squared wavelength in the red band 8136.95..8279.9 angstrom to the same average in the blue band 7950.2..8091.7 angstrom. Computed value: 1.06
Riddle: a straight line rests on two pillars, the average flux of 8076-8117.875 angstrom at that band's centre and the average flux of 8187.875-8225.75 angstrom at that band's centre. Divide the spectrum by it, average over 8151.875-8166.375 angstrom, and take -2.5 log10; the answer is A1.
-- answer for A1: -0.02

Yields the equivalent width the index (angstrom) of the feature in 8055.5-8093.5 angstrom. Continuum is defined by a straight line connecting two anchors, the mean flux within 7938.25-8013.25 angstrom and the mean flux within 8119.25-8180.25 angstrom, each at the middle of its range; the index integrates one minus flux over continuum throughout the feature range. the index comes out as 1.6 angstrom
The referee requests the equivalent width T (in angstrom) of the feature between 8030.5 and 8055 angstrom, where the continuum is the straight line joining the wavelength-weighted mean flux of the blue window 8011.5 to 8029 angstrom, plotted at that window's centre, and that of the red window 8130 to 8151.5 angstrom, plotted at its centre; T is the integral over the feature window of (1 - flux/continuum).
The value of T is 1.6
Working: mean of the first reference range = 33.5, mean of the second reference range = 31.6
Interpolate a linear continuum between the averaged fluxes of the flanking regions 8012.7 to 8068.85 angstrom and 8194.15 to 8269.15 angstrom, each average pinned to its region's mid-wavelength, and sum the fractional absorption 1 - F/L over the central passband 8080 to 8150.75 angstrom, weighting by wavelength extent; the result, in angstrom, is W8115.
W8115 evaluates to 0.2 angstrom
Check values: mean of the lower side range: 31.4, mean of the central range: 31.4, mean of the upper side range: 31.7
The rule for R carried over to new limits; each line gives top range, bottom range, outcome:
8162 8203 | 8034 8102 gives 1.08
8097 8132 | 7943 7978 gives 1.03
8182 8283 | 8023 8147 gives 1.06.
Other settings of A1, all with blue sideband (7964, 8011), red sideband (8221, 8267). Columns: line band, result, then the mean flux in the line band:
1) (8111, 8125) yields 0.00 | 31.4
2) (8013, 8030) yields -0.07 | 33.6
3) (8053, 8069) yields 0.06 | 29.7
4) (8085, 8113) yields 0.00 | 31.7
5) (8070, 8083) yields 0.05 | 30.1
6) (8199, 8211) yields 0.01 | 31.5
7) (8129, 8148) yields 0.01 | 31.3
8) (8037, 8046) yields 0.00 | 31.6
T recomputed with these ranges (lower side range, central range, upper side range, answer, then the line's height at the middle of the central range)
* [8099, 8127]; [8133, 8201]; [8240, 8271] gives -0.79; 31.7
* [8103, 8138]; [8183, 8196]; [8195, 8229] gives -0.42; 31.8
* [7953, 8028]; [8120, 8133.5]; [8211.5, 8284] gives 0.36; 31.9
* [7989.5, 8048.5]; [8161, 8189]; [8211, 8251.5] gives -0.04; 31.8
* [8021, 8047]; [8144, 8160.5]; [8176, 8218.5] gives -0.46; 31.7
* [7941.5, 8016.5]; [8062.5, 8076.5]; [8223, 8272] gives 0.89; 31.8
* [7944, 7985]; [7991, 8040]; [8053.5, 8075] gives -2.25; 30.7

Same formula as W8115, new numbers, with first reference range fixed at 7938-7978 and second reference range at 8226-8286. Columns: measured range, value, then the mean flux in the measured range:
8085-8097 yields 0.12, 31.5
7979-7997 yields -0.11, 32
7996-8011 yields 0.05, 31.7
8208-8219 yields -0.31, 32.6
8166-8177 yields -0.31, 32.6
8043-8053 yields 0.52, 30.1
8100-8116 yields -0.25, 32.3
